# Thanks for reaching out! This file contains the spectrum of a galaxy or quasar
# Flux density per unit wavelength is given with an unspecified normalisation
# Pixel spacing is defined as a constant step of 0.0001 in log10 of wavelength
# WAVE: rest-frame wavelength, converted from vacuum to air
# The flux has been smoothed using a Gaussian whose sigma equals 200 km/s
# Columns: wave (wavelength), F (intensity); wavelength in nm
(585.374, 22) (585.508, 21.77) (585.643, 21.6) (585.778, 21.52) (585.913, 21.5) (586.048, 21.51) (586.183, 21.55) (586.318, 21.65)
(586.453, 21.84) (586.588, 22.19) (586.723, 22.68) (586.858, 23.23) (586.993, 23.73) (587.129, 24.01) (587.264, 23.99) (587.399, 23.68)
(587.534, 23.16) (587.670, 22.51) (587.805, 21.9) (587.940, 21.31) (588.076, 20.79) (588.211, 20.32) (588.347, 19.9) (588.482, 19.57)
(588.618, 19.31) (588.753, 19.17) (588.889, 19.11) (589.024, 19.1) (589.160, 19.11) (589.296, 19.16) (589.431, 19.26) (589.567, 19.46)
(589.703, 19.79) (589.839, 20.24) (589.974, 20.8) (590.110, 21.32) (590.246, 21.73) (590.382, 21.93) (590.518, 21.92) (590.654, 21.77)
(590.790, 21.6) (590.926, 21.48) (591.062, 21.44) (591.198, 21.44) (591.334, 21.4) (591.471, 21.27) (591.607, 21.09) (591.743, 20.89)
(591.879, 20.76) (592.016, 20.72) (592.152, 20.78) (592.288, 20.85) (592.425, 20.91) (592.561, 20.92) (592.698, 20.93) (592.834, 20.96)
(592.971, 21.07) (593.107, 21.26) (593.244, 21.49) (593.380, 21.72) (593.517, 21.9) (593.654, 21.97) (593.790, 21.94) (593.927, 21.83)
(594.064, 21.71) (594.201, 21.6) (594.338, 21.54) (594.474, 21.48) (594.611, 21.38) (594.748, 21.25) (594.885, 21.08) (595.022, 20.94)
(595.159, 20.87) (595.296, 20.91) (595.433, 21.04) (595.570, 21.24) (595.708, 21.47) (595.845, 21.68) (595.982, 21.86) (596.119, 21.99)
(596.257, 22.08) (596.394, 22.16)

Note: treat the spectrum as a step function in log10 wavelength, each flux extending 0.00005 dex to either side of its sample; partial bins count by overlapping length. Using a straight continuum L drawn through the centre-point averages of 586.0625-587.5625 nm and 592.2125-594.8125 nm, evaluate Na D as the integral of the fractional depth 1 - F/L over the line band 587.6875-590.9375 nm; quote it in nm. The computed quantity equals 0.27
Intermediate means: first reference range 22.8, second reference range 21.4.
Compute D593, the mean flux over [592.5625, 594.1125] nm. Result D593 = 21.5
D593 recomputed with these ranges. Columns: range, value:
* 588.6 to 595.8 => 21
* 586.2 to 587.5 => 23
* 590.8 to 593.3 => 21.1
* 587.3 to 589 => 20.9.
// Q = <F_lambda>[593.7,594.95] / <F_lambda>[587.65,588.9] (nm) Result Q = 1.1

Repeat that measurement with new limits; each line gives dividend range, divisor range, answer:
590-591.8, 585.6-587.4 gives 0.96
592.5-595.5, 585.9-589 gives 0.99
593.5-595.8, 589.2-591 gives 1.03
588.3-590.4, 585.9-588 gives 0.88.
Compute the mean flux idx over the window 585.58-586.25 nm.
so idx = 21.5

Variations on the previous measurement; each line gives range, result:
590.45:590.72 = 21.8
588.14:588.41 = 20.1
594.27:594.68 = 21.5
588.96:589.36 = 19.1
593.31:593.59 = 21.8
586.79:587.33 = 23.7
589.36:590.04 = 19.9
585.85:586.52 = 21.6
